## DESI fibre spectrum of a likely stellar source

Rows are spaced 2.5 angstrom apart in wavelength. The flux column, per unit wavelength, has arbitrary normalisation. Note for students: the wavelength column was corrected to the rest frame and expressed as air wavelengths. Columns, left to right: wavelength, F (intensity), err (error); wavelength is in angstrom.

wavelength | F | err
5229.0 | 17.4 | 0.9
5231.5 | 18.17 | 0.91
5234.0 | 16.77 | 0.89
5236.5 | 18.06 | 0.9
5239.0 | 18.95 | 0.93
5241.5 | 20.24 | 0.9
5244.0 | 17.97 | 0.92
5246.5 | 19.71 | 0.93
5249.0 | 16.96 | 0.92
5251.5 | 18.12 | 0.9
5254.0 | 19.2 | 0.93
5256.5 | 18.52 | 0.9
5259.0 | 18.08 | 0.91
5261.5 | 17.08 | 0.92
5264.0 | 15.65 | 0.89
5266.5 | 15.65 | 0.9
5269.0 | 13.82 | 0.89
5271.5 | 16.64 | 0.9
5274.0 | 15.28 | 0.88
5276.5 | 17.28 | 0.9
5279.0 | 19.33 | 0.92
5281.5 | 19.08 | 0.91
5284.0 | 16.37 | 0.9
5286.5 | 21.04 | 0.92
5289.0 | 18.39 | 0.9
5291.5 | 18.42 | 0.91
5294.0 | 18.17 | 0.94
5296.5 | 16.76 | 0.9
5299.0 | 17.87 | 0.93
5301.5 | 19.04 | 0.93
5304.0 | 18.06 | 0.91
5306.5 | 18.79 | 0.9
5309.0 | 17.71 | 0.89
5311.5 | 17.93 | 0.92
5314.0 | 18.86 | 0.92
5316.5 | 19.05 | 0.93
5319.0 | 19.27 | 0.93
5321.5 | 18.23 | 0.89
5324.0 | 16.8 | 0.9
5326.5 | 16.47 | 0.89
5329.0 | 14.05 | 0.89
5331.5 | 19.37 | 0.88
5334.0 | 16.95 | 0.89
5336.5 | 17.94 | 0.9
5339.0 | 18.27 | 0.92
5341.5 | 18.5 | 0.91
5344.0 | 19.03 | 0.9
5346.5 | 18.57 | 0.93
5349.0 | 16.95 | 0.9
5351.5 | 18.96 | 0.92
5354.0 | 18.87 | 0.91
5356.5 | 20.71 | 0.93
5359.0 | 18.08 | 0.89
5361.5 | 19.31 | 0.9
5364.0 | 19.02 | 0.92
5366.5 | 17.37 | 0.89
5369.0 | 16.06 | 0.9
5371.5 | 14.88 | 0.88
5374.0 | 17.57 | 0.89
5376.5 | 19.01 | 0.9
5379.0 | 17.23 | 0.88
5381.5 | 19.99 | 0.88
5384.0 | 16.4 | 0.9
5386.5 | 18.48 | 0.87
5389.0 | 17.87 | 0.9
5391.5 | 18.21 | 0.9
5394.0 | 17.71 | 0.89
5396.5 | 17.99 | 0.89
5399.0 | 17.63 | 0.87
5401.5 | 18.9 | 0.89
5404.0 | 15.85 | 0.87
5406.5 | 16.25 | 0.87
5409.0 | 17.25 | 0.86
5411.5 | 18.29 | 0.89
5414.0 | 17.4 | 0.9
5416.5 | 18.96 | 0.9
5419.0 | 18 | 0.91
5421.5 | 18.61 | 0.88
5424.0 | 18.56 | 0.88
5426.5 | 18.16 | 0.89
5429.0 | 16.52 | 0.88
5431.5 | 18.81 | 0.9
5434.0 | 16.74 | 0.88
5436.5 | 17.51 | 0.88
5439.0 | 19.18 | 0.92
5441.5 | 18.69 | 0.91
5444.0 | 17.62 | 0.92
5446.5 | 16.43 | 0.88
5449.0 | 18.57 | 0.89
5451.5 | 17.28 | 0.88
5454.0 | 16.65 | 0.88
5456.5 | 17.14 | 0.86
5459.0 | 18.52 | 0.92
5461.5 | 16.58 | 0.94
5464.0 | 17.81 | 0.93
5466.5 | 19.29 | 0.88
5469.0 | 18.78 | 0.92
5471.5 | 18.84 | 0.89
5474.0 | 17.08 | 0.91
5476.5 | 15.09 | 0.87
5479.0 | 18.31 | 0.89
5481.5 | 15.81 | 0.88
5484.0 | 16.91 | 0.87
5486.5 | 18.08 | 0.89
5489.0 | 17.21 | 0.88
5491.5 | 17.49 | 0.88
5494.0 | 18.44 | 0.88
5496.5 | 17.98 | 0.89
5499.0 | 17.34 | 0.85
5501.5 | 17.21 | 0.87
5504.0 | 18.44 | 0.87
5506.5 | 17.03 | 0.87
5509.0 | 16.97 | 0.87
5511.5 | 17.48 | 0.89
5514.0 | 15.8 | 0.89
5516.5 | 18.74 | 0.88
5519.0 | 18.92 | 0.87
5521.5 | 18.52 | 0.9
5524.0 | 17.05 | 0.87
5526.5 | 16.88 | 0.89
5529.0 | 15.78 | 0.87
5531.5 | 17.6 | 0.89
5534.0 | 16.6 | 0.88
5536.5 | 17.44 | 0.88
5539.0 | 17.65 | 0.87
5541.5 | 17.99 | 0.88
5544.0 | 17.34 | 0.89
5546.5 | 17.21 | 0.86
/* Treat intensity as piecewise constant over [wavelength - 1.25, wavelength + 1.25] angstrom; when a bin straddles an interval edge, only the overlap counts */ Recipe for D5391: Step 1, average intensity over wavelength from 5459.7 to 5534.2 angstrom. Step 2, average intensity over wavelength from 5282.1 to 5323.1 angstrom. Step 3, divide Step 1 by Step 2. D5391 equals 0.95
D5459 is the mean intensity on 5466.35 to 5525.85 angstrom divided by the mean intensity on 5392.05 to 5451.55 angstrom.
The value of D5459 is 1.0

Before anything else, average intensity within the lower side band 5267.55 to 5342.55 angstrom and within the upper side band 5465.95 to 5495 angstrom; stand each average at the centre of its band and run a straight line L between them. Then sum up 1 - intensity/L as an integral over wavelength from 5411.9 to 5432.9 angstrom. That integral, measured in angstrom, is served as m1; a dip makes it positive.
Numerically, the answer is -0.6 angstrom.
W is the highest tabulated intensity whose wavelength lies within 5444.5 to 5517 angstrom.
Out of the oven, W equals 19.29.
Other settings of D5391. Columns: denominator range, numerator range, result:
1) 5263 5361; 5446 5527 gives 0.98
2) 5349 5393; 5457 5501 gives 0.97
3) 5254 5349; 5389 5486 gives 1.00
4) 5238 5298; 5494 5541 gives 0.98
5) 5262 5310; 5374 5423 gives 1.02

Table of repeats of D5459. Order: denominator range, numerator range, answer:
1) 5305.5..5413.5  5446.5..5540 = 0.98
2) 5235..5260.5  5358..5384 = 0.96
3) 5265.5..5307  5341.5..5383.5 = 1.03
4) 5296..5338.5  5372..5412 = 0.99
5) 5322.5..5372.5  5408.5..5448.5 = 1.01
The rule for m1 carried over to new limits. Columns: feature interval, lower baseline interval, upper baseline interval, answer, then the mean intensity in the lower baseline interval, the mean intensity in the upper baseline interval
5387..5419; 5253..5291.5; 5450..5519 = -0.4 angstrom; 17.4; 17.5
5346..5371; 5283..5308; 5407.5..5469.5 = -0.2 angstrom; 18.3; 17.9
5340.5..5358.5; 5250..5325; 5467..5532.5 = -1.1 angstrom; 17.8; 17.5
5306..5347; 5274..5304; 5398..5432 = 0.3 angstrom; 18.2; 17.8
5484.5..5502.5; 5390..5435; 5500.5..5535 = -0.2 angstrom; 17.8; 17.4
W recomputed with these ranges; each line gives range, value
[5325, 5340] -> 19.37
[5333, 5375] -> 20.71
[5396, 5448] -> 19.18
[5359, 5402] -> 19.99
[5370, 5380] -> 19.01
